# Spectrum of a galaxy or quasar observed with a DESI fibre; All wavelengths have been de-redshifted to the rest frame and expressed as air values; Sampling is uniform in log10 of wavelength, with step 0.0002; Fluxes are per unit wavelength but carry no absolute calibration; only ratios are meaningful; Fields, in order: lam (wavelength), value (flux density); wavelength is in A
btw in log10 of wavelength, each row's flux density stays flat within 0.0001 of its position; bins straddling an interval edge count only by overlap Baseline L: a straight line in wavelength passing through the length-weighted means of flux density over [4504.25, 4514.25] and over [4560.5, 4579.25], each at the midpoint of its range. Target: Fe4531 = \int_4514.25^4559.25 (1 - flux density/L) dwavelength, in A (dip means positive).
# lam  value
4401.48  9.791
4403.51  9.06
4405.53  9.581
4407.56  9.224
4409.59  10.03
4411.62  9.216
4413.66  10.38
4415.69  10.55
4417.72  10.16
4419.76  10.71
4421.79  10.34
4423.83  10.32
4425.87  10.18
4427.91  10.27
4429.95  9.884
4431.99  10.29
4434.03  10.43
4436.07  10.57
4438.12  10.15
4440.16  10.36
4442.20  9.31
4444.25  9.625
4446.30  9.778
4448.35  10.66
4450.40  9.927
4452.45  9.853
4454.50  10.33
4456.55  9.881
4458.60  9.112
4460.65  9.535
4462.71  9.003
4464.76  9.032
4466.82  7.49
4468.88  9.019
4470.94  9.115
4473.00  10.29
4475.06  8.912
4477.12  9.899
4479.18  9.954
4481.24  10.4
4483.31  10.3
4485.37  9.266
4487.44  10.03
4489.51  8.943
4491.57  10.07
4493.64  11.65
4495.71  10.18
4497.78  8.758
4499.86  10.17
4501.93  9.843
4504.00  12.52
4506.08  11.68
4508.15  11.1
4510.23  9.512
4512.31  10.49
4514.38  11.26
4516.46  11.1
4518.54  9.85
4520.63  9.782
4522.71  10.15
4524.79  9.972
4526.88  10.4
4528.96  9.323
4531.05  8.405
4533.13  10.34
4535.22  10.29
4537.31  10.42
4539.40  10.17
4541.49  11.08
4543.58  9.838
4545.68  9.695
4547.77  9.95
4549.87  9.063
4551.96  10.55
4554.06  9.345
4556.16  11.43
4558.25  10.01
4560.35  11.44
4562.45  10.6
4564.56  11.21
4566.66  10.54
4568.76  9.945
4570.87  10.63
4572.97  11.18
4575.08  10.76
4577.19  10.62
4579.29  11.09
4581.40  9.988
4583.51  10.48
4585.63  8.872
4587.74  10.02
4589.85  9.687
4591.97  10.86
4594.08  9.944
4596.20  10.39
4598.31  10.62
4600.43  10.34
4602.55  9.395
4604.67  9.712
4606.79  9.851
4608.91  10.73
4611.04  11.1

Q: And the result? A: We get 3.1 A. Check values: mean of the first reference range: 10.9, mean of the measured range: 10.1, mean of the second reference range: 10.7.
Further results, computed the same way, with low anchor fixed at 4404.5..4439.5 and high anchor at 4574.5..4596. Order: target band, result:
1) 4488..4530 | -0.6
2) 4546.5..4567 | -0.4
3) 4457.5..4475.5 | 1.9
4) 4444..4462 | 0.5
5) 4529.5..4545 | 0.2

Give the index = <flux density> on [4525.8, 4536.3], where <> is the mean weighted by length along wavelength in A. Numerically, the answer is 9.75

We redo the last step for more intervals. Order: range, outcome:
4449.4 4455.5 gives 10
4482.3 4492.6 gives 9.73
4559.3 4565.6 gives 11.1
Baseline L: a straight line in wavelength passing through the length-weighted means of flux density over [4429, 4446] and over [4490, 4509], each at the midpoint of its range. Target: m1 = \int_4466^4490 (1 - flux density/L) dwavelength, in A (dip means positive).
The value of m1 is 2.1 A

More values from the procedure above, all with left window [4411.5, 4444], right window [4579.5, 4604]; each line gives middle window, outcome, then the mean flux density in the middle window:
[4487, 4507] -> -0.5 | 10.4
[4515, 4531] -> 0.2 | 10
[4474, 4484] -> 0.3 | 9.88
